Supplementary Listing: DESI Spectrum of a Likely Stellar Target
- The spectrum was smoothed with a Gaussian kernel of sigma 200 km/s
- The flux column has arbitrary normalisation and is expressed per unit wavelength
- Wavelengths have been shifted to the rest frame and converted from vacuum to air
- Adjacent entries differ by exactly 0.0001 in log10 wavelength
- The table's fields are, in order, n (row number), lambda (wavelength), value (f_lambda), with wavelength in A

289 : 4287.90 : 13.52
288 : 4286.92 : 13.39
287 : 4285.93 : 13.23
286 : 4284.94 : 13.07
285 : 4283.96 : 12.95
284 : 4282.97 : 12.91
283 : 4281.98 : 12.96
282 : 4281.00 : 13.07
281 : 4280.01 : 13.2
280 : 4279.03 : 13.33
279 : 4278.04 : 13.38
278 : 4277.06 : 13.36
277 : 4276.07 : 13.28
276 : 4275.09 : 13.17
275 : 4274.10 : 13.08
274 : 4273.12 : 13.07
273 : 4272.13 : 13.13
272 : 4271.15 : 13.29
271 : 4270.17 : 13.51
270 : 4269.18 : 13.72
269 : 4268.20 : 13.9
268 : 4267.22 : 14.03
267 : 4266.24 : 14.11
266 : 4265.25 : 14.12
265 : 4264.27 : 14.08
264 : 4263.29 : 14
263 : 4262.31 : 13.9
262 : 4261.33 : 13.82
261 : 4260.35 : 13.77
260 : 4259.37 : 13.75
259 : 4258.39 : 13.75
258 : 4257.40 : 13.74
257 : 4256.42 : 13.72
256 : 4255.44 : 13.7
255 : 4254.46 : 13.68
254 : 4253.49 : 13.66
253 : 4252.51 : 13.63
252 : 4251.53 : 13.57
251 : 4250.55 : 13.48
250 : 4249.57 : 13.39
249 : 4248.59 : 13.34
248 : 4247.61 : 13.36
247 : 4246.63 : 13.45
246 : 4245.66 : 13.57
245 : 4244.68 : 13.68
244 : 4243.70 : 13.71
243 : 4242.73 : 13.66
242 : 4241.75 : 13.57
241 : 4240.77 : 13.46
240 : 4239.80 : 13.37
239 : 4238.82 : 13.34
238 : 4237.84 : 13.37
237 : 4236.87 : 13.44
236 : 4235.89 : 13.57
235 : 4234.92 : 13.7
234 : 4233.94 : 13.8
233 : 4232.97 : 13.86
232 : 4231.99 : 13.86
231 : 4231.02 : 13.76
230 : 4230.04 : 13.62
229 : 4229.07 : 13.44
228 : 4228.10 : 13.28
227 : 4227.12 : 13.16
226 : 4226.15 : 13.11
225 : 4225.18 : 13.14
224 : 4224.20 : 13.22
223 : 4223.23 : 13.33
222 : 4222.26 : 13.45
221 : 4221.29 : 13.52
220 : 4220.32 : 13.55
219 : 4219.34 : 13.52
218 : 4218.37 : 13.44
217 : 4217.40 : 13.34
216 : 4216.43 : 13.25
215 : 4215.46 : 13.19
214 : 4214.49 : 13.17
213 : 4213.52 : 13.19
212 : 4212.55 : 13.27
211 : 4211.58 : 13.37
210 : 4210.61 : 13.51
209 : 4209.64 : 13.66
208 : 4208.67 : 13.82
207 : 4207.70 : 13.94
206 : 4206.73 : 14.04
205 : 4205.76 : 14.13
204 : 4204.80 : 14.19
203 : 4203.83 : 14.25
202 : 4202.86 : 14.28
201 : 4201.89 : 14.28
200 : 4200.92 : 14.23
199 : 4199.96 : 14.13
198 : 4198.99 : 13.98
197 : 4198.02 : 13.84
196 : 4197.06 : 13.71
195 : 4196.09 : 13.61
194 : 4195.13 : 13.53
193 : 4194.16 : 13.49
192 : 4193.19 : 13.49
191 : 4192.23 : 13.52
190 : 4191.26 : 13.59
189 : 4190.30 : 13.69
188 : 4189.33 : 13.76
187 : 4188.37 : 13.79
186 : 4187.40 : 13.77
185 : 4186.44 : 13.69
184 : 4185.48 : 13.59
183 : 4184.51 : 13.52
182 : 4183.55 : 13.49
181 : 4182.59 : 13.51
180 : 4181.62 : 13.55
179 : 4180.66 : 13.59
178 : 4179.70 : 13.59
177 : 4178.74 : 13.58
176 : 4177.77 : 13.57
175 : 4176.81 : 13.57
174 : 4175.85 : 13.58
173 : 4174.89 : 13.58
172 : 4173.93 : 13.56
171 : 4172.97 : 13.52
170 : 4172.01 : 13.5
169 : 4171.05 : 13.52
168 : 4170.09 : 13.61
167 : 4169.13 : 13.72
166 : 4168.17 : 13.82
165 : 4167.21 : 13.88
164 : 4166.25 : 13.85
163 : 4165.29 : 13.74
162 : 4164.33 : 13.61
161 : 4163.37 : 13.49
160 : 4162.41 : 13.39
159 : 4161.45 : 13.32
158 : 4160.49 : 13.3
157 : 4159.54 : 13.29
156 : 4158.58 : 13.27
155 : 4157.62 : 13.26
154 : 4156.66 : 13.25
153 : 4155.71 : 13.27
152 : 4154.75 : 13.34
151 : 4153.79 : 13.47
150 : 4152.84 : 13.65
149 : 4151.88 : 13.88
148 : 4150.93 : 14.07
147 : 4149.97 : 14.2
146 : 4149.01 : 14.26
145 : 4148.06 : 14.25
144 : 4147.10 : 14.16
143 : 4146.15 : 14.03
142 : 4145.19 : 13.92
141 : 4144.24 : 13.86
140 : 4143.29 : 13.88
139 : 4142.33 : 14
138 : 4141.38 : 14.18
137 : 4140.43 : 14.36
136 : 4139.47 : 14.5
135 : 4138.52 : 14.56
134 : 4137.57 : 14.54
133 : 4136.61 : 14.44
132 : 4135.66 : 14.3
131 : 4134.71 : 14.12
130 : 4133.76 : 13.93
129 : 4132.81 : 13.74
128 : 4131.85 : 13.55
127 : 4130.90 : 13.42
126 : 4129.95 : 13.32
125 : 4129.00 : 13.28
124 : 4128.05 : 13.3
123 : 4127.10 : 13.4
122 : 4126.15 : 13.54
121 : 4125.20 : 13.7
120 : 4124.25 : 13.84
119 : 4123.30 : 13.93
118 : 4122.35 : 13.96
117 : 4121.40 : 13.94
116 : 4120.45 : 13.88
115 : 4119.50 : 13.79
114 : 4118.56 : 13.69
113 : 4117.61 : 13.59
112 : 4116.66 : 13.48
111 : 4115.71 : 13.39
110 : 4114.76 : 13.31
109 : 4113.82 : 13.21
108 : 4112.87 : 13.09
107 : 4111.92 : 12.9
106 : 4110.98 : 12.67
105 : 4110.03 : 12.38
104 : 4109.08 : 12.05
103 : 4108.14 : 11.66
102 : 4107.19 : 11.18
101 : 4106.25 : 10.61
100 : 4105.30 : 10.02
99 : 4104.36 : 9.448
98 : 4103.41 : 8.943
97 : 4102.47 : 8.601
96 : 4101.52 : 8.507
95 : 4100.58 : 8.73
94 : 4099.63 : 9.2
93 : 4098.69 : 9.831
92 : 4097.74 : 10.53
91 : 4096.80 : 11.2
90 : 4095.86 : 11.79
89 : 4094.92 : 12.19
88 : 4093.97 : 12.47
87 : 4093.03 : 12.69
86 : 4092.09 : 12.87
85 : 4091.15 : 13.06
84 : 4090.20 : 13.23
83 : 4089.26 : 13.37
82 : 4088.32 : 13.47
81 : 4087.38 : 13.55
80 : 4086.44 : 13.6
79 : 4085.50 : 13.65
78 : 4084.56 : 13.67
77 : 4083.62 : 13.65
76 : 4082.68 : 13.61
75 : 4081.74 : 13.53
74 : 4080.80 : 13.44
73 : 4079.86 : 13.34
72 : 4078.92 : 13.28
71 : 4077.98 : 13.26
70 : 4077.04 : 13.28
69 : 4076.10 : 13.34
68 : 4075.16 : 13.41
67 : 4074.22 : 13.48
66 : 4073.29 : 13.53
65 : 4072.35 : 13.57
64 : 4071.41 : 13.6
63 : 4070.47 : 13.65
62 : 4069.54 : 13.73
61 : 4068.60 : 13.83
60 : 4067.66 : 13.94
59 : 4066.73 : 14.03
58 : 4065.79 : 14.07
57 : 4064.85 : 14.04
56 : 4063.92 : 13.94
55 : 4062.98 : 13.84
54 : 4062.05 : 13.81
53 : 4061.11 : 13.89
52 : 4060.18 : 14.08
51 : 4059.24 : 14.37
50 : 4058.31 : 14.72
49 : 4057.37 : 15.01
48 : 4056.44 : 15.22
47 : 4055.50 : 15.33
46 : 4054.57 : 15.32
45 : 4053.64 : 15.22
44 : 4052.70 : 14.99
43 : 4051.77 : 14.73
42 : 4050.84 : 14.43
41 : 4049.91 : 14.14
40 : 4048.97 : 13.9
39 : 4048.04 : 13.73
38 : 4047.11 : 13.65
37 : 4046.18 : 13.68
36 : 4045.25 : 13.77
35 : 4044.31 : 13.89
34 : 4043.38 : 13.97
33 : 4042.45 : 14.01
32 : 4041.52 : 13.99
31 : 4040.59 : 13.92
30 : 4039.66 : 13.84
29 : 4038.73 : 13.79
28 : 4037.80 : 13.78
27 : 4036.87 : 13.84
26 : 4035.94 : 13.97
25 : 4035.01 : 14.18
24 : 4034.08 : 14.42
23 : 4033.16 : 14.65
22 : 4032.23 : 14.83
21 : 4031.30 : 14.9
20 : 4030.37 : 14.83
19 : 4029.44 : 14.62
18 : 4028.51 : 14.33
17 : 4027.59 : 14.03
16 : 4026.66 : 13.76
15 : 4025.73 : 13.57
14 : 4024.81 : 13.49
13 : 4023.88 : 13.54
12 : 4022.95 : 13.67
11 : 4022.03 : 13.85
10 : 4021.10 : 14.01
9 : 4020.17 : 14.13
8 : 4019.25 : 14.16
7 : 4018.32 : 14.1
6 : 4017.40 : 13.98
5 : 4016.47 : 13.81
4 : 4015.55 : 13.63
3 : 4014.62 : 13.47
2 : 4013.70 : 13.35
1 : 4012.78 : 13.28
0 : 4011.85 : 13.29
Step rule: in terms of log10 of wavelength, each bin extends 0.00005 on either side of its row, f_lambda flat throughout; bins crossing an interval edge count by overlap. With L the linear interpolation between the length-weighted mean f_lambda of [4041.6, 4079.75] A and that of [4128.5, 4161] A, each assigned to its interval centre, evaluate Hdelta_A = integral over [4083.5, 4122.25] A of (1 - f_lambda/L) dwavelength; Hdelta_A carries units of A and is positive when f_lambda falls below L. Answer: 5.0 A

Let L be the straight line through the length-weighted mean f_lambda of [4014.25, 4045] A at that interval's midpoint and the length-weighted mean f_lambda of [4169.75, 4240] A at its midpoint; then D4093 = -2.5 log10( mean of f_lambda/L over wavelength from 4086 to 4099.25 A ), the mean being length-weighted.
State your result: 0.122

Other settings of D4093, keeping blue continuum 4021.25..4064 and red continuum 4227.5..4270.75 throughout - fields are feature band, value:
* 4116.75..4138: 0.02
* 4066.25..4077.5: 0.04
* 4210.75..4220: 0.04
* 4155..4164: 0.05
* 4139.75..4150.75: -0.01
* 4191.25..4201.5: 0.00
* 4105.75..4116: 0.14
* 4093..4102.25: 0.31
